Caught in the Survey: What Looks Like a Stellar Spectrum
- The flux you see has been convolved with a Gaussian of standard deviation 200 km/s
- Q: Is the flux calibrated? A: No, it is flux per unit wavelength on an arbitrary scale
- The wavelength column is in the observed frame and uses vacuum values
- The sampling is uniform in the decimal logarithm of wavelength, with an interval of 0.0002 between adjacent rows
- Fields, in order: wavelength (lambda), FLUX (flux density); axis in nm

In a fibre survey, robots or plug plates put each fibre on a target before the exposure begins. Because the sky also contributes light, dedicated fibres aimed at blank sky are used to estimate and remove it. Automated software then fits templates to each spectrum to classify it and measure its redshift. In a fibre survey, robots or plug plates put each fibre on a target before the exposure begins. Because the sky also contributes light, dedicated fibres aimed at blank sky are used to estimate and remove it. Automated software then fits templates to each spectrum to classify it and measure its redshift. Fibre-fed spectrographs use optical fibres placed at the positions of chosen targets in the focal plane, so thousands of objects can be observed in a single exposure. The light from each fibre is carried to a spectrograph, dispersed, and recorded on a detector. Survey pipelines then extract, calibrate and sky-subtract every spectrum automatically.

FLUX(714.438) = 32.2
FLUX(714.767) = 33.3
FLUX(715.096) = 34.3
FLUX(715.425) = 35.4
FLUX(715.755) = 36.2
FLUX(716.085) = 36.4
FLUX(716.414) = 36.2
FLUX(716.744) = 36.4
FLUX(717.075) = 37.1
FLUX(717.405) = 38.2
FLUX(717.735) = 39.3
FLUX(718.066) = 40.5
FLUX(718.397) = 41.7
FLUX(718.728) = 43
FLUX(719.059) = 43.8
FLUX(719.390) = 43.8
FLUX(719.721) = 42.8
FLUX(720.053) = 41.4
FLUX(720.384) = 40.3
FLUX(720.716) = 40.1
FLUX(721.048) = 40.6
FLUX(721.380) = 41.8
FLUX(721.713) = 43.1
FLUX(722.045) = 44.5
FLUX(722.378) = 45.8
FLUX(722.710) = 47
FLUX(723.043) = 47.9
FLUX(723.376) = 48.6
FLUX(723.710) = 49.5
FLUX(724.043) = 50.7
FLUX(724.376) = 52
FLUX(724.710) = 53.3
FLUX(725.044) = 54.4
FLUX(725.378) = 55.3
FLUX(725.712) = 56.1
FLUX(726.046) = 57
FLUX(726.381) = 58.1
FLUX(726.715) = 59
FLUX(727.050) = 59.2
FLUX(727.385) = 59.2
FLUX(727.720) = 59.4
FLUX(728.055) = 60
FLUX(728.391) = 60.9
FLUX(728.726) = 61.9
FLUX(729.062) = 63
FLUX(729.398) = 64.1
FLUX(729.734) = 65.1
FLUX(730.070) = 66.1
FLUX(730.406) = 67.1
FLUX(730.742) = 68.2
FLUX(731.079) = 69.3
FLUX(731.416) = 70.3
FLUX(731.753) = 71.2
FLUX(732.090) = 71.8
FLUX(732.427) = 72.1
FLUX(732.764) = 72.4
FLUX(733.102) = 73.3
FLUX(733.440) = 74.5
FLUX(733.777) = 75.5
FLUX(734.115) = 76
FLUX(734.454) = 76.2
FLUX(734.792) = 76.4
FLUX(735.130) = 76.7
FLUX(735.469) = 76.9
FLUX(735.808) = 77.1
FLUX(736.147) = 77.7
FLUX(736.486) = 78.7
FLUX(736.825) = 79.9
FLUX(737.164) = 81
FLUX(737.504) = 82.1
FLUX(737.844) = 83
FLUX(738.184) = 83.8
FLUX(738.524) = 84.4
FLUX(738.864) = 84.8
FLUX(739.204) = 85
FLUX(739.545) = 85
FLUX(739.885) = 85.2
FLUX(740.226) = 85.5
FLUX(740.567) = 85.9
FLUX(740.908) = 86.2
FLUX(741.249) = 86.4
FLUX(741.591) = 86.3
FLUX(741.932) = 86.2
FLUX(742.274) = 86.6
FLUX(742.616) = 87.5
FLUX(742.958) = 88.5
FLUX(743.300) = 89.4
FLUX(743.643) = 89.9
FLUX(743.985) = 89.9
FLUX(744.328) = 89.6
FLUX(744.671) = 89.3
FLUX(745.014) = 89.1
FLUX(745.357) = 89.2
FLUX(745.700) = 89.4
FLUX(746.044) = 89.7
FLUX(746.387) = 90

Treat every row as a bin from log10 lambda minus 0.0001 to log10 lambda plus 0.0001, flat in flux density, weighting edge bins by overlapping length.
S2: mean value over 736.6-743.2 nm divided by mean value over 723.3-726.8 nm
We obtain 1.57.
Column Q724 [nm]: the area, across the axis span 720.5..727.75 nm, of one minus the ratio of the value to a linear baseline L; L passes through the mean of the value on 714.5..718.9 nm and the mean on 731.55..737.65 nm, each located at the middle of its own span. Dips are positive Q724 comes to 0.38 nm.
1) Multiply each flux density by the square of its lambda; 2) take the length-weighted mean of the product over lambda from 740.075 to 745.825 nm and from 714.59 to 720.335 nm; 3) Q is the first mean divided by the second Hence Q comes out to 2.4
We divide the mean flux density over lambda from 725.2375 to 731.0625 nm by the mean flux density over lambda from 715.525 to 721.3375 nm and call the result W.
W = 1.5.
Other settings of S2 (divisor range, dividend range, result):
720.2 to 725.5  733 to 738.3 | 1.66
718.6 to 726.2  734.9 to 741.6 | 1.75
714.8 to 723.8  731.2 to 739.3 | 1.88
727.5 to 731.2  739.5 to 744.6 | 1.36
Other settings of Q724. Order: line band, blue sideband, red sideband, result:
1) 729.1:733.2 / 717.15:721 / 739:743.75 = -0.196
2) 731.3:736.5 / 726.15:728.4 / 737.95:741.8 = -0.131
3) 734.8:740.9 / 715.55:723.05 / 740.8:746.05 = -0.357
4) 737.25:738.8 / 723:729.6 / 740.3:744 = -0.076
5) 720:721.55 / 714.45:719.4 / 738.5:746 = 0.160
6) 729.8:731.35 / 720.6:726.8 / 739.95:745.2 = -0.101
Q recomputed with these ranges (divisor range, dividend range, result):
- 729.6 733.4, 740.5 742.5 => 1.27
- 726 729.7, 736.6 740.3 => 1.42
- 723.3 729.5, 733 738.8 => 1.42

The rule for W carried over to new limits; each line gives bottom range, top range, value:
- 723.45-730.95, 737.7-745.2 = 1.47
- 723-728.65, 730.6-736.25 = 1.33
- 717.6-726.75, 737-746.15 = 1.84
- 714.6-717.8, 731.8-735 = 2.05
